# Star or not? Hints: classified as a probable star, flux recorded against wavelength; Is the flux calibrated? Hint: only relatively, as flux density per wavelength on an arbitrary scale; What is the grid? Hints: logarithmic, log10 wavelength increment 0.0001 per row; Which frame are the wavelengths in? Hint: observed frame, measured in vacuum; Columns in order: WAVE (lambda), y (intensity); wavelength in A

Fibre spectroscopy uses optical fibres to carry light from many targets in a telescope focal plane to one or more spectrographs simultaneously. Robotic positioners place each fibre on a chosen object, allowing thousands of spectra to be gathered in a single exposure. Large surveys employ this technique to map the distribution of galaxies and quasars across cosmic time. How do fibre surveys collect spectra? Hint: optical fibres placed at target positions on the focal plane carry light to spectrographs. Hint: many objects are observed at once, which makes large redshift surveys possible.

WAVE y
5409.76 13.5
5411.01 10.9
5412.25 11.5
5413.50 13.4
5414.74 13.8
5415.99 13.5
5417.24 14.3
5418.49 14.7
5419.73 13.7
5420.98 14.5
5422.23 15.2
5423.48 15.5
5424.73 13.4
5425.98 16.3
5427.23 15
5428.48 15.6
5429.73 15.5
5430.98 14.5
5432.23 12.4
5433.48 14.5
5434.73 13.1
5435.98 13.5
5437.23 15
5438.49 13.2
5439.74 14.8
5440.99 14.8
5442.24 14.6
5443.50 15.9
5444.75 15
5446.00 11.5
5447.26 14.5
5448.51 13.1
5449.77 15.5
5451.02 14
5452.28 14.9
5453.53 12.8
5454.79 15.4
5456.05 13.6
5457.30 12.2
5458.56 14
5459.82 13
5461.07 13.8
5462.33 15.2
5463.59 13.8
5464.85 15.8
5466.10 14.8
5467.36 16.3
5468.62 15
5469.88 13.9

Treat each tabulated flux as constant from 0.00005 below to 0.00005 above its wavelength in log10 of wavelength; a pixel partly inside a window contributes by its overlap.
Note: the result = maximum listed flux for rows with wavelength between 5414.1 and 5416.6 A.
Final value 13.8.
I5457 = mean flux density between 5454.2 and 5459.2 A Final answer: 13.8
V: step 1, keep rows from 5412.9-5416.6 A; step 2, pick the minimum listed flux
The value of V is 13.4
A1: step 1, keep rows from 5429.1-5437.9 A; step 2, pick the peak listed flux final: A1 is 15.5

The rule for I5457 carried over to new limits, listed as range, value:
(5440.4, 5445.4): 15.1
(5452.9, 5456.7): 13.9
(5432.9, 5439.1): 13.8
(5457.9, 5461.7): 13.6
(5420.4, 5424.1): 15.1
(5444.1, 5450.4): 13.9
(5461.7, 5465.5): 14.9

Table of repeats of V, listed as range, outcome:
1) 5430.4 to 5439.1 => 12.4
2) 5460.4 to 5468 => 13.8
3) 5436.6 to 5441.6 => 13.2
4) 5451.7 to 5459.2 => 12.2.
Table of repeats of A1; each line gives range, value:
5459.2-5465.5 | 15.8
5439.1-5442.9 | 14.8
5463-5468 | 16.3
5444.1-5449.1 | 15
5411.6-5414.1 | 13.4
